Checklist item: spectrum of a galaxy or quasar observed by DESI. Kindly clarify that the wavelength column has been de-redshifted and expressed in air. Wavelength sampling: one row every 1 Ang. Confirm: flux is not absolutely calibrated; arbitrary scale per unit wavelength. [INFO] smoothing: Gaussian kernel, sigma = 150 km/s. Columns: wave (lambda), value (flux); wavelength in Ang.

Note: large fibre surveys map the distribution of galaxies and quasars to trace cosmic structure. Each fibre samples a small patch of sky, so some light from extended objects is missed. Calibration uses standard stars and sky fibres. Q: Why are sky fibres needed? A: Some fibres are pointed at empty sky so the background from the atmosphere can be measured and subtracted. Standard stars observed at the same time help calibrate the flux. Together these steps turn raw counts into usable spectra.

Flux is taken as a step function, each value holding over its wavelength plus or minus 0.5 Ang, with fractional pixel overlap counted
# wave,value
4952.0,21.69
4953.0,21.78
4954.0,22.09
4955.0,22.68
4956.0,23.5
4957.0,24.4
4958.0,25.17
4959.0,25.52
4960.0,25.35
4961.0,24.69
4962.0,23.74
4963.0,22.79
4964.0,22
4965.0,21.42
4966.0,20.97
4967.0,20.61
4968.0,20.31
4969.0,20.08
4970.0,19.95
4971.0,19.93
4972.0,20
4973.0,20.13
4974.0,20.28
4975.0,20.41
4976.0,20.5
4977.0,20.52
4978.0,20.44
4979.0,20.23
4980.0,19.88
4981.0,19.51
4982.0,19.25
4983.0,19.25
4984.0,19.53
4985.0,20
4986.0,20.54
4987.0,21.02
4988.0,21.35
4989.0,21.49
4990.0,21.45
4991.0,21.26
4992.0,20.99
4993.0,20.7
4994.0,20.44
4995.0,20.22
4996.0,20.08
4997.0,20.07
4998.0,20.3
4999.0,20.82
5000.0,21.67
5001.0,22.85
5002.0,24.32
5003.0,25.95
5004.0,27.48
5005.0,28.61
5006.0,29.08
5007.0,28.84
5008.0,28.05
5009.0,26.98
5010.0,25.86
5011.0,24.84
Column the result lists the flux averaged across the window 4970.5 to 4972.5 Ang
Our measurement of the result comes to 20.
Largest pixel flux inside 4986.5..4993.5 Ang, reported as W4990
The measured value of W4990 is 21.49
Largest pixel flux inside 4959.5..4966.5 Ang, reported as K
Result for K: 25.35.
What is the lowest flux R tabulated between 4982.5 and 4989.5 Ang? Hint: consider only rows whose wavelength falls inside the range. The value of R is 19.25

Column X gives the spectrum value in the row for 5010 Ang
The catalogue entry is 25.86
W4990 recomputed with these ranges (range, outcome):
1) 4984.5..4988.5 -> 21.35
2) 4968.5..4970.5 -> 20.08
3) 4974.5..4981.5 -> 20.52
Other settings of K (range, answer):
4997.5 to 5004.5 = 27.48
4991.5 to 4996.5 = 20.99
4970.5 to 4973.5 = 20.13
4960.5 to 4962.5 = 24.69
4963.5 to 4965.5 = 22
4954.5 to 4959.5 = 25.52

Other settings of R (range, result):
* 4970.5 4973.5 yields 19.93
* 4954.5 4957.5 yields 22.68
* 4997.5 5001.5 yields 20.3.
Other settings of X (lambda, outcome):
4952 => 21.69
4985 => 20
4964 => 22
